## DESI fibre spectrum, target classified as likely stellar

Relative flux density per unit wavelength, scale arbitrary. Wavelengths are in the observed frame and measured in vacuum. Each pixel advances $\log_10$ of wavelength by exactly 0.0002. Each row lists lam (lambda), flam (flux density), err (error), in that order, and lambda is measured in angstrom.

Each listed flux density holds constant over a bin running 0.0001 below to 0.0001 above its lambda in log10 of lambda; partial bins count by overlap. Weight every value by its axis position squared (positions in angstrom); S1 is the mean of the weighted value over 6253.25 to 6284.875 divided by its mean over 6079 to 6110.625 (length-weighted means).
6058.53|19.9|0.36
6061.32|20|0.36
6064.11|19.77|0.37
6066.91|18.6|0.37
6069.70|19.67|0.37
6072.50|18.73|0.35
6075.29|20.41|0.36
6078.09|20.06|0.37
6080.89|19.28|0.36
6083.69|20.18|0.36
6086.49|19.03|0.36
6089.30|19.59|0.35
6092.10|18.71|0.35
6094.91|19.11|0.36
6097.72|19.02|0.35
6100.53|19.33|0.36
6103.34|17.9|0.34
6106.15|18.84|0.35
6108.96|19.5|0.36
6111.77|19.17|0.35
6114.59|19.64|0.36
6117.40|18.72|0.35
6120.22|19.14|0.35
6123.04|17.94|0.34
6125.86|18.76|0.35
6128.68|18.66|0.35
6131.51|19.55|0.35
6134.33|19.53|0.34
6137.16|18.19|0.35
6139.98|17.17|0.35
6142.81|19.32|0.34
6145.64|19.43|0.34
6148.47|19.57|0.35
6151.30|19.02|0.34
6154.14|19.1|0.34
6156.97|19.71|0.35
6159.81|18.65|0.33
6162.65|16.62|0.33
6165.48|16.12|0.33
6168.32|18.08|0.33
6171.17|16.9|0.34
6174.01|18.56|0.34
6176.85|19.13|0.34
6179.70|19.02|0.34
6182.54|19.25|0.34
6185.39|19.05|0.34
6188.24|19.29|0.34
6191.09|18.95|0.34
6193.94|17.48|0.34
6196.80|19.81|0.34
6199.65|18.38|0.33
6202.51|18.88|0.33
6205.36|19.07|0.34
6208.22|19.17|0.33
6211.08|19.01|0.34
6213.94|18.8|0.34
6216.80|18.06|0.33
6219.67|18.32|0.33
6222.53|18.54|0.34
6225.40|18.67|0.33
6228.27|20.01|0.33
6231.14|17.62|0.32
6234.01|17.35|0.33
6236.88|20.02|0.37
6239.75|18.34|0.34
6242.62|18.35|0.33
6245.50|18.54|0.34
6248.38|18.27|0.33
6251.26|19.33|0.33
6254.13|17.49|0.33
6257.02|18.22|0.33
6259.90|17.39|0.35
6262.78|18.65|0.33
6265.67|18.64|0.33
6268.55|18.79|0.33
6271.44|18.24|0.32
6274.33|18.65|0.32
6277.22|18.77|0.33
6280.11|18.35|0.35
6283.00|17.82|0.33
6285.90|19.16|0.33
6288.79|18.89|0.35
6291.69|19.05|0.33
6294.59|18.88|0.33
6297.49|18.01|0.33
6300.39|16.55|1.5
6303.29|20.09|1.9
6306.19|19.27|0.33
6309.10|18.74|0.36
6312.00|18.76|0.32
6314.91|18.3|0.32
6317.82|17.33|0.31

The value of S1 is 1.01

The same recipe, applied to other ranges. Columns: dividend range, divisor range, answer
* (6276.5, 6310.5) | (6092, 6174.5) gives 1.05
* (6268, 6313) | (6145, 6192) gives 1.04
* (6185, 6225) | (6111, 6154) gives 1.02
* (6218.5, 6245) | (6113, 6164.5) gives 1.02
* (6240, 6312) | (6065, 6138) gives 1.02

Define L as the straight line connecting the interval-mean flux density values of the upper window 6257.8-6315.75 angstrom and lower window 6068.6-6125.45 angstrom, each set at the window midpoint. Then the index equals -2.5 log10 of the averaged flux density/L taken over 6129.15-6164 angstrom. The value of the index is 0.012 mag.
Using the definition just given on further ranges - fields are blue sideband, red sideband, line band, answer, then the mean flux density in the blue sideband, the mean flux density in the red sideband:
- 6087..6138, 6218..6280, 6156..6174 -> 0.065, 19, 18.5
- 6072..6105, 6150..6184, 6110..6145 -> -0.001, 19.3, 18.3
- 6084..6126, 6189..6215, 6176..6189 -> -0.015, 19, 18.9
